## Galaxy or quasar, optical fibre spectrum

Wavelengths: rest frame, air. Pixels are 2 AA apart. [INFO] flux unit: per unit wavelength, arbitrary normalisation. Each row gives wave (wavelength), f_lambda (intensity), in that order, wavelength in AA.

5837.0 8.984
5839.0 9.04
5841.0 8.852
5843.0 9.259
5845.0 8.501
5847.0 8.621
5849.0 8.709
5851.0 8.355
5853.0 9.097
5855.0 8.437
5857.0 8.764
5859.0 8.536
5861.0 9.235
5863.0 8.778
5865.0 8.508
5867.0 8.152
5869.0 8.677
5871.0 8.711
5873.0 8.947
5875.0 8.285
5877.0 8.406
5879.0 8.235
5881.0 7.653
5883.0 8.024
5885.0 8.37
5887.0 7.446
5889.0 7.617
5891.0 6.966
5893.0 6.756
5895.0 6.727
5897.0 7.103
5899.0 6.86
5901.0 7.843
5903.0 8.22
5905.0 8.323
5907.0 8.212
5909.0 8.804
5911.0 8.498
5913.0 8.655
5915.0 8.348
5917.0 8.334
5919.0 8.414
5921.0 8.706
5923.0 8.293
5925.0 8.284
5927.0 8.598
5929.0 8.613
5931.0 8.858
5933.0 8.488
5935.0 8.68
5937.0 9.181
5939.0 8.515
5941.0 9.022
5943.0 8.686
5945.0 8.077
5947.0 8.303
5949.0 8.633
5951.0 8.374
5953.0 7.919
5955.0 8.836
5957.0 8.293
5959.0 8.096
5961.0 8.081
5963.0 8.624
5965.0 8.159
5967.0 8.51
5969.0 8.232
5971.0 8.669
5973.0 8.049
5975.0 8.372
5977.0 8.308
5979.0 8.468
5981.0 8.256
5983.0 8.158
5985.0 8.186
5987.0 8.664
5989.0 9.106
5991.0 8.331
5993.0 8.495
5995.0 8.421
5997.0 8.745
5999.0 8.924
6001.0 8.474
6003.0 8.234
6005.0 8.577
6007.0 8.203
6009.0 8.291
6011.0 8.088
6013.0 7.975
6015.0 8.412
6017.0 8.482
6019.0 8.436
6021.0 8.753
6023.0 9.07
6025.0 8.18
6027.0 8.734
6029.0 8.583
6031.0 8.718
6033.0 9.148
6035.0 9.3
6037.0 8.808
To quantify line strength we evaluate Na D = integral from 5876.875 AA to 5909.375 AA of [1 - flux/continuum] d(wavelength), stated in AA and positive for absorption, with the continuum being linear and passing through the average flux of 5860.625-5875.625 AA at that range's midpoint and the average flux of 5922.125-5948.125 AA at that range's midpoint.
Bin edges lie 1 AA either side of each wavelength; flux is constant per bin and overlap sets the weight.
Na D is 3.48 AA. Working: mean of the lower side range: 8.65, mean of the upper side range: 8.59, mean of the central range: 7.7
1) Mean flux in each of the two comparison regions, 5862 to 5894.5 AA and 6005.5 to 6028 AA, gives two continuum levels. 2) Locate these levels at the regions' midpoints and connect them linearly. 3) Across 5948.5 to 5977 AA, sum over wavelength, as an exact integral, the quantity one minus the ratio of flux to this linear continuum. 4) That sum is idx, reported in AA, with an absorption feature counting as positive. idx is -0.2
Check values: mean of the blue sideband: 8.07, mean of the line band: 8.34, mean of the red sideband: 8.42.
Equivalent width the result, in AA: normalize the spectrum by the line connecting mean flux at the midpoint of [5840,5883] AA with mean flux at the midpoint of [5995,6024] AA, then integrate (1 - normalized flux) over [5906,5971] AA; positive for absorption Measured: 0.4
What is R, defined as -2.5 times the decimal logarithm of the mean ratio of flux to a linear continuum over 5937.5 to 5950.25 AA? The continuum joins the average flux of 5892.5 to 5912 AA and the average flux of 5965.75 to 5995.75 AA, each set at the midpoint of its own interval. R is -0.06 mag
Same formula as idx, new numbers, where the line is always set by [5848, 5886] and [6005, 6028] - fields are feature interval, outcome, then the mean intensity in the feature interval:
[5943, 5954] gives 0.2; 8.3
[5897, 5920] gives 0.9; 8.18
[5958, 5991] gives 0.3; 8.37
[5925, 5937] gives -0.3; 8.66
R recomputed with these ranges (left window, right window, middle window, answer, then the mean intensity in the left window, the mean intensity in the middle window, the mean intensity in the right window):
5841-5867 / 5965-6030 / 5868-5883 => 0.04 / 8.72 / 8.39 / 8.45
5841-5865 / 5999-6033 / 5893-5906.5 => 0.16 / 8.75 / 7.48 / 8.49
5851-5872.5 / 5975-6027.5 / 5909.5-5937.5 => 0.00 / 8.68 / 8.56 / 8.46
